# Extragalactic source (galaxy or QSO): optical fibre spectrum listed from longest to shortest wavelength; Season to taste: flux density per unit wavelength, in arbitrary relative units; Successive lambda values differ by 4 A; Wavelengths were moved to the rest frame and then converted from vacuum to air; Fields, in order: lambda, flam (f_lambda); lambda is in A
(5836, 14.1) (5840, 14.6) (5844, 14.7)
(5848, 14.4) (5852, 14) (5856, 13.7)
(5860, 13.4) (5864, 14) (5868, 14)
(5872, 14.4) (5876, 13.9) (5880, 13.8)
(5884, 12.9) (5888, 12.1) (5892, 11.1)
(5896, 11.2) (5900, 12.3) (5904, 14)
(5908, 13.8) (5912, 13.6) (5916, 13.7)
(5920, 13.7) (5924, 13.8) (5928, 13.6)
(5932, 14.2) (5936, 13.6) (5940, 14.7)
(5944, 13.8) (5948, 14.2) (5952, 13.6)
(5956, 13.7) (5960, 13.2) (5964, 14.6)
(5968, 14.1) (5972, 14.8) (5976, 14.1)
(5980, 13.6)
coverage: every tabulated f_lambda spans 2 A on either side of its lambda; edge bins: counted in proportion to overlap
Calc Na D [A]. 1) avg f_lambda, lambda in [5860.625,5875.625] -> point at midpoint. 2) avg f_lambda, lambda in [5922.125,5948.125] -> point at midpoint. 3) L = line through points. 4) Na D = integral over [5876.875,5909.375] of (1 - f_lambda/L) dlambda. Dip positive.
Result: 3.1 A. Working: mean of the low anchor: 14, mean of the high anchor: 14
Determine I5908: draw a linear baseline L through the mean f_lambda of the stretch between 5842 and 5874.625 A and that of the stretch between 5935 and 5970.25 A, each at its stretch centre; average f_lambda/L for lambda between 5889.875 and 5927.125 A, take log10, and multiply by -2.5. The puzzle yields 0.08 mag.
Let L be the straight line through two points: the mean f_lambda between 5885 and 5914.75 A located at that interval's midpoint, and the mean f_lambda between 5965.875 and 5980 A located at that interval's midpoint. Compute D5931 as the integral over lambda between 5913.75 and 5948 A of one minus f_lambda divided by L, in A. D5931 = -1.5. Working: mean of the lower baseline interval 12.6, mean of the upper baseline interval 14.2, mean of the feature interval 13.9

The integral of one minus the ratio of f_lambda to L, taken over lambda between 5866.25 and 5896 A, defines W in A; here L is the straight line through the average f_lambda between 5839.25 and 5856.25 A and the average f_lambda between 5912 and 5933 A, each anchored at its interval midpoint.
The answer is 2.2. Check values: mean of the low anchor 14.3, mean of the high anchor 13.8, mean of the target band 13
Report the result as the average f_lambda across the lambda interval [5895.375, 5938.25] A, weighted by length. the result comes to 13.5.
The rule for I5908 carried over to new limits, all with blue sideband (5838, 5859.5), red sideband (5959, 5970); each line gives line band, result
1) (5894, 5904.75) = 0.149 mag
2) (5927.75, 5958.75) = 0.011 mag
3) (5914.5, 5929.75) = 0.031 mag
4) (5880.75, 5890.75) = 0.130 mag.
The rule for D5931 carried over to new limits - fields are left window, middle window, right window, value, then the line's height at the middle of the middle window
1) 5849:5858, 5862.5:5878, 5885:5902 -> -1.3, 13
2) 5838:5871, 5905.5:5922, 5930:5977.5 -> 0.4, 14.1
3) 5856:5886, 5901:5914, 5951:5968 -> 0.1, 13.8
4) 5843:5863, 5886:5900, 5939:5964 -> 2.4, 14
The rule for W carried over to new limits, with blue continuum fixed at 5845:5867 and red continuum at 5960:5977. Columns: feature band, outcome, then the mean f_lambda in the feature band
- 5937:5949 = 0.01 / 14.2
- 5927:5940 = 0.20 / 14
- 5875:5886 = 0.40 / 13.5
